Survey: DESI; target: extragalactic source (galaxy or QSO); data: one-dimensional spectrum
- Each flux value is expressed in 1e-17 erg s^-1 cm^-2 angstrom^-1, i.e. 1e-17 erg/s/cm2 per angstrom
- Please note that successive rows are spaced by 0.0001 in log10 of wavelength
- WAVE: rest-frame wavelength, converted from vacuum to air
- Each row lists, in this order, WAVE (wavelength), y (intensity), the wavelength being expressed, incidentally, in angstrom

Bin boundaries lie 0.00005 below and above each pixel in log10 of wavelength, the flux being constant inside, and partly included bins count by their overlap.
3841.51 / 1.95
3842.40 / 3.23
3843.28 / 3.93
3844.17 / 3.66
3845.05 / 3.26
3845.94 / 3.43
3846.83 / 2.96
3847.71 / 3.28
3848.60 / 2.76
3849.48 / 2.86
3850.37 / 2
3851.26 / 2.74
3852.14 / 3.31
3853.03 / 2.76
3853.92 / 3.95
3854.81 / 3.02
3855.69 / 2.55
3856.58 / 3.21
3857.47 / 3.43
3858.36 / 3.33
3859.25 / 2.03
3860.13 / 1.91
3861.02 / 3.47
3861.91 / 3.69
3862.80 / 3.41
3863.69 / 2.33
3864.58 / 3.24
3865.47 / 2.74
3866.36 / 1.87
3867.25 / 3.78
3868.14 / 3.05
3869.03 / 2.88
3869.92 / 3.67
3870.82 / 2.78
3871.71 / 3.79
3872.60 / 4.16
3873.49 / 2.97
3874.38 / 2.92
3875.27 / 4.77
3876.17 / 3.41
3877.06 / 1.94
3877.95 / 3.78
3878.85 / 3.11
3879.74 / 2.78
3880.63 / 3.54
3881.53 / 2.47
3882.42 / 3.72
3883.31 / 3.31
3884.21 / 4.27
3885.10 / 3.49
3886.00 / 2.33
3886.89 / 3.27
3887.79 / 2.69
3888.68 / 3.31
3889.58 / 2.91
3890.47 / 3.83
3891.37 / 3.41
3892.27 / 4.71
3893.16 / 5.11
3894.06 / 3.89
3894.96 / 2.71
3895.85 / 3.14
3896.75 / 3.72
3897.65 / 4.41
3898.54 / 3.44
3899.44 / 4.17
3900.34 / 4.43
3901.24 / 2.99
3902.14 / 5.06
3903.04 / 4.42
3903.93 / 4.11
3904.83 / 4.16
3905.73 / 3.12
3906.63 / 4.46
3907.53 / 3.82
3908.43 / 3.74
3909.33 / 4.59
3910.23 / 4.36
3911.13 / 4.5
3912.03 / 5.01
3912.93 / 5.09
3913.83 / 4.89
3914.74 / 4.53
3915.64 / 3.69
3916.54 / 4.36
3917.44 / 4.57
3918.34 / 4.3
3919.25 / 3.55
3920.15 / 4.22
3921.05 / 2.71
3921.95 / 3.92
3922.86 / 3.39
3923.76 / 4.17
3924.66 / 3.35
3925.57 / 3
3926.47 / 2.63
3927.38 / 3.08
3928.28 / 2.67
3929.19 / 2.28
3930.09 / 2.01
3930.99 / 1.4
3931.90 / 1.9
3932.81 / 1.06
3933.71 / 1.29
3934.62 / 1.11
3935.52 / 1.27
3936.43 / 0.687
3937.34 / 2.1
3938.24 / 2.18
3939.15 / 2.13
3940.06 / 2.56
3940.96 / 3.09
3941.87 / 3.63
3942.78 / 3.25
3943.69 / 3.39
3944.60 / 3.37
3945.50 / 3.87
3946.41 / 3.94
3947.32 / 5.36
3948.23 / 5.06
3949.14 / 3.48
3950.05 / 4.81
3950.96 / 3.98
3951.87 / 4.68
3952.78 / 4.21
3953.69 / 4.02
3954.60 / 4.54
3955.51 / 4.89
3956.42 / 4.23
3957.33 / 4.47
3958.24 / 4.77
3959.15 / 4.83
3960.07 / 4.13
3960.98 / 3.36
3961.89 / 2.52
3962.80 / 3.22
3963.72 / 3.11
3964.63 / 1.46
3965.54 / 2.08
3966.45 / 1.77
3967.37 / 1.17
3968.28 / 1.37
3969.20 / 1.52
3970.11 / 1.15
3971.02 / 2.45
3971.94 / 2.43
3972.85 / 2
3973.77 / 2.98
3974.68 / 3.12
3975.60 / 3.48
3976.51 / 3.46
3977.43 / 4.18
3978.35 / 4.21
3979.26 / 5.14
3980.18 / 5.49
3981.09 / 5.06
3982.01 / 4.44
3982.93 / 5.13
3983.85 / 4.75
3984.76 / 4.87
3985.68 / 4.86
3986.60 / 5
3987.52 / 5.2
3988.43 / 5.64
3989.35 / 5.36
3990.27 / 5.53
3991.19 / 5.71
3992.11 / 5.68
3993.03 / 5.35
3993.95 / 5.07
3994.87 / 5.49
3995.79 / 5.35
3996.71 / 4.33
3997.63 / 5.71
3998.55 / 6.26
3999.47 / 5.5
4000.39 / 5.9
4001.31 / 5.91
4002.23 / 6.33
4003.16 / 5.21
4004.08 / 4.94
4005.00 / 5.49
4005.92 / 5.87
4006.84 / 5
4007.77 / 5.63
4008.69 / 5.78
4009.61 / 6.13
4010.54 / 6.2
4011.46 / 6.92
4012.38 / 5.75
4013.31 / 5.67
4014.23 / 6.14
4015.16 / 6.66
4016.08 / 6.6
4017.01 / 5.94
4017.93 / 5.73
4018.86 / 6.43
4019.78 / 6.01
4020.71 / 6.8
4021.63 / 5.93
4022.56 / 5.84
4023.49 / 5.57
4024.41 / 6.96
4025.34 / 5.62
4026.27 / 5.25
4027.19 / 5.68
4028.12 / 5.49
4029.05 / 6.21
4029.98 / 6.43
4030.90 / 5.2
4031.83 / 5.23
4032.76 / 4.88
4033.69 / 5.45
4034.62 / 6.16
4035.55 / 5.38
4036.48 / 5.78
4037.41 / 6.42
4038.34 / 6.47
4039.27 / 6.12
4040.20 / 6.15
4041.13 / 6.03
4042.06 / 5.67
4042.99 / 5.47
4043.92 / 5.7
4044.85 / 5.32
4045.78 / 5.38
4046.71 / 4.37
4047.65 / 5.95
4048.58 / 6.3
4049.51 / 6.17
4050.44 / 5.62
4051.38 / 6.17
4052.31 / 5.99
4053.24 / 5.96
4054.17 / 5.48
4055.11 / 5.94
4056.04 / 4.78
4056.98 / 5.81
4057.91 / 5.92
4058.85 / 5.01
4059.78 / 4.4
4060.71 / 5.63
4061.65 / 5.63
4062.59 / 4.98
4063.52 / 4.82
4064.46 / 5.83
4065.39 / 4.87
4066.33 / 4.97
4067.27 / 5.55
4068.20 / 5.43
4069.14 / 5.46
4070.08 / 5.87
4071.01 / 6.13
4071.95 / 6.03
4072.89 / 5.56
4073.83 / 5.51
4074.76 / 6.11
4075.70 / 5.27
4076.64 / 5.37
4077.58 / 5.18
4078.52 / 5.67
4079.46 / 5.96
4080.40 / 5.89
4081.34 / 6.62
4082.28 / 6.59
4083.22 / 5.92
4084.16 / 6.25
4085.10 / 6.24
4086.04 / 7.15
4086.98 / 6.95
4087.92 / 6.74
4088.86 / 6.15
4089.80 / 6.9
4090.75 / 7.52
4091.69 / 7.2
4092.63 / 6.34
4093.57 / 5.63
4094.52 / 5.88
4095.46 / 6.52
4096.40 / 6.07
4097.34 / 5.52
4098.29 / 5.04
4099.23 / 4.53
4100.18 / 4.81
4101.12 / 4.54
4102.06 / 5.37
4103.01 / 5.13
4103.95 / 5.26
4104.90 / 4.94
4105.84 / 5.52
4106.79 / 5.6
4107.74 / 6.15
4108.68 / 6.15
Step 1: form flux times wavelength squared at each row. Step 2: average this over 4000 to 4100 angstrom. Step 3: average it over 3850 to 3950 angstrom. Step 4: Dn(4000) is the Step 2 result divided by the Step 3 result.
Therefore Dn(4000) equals 1.88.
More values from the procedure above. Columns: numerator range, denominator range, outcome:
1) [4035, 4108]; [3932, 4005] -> 1.55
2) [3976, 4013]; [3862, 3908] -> 1.62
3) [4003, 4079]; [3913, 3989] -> 1.74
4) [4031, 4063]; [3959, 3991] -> 1.61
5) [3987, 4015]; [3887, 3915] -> 1.48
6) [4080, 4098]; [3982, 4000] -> 1.27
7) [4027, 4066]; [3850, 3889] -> 1.97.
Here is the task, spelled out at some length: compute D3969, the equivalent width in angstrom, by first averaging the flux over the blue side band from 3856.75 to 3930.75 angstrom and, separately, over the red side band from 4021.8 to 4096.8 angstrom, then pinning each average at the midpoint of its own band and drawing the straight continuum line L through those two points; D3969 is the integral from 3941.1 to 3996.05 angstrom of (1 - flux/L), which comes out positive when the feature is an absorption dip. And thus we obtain 7.3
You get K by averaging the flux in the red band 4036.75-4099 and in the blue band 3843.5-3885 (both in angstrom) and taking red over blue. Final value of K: 1.86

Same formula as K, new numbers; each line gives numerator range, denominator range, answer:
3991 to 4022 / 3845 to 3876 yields 1.88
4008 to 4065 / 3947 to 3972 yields 1.70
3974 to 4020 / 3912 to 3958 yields 1.59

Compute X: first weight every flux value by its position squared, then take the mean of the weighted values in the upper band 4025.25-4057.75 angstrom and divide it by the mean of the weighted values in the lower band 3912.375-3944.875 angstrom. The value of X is 2.0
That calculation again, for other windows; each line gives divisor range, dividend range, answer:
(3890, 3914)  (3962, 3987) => 0.84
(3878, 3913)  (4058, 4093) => 1.71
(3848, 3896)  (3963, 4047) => 1.70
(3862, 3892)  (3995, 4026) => 1.95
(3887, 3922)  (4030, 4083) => 1.52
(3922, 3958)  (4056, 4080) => 1.84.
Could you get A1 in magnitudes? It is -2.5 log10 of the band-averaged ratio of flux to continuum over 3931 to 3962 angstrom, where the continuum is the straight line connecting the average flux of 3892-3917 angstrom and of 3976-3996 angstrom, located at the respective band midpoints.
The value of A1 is 0.357 mag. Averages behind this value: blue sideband 4.16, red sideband 5.04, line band 3.34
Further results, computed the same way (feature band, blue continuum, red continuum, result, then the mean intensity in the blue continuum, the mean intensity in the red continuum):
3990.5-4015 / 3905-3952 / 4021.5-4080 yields -0.19 mag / 3.37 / 5.64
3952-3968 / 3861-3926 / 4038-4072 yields 0.27 mag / 3.66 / 5.6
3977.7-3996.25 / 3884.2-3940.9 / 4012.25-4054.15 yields -0.05 mag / 3.38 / 5.86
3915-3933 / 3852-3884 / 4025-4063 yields 0.24 mag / 3.15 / 5.65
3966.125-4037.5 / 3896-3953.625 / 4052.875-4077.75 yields -0.11 mag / 3.5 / 5.46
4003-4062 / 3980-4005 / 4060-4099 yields -0.04 mag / 5.34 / 5.91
